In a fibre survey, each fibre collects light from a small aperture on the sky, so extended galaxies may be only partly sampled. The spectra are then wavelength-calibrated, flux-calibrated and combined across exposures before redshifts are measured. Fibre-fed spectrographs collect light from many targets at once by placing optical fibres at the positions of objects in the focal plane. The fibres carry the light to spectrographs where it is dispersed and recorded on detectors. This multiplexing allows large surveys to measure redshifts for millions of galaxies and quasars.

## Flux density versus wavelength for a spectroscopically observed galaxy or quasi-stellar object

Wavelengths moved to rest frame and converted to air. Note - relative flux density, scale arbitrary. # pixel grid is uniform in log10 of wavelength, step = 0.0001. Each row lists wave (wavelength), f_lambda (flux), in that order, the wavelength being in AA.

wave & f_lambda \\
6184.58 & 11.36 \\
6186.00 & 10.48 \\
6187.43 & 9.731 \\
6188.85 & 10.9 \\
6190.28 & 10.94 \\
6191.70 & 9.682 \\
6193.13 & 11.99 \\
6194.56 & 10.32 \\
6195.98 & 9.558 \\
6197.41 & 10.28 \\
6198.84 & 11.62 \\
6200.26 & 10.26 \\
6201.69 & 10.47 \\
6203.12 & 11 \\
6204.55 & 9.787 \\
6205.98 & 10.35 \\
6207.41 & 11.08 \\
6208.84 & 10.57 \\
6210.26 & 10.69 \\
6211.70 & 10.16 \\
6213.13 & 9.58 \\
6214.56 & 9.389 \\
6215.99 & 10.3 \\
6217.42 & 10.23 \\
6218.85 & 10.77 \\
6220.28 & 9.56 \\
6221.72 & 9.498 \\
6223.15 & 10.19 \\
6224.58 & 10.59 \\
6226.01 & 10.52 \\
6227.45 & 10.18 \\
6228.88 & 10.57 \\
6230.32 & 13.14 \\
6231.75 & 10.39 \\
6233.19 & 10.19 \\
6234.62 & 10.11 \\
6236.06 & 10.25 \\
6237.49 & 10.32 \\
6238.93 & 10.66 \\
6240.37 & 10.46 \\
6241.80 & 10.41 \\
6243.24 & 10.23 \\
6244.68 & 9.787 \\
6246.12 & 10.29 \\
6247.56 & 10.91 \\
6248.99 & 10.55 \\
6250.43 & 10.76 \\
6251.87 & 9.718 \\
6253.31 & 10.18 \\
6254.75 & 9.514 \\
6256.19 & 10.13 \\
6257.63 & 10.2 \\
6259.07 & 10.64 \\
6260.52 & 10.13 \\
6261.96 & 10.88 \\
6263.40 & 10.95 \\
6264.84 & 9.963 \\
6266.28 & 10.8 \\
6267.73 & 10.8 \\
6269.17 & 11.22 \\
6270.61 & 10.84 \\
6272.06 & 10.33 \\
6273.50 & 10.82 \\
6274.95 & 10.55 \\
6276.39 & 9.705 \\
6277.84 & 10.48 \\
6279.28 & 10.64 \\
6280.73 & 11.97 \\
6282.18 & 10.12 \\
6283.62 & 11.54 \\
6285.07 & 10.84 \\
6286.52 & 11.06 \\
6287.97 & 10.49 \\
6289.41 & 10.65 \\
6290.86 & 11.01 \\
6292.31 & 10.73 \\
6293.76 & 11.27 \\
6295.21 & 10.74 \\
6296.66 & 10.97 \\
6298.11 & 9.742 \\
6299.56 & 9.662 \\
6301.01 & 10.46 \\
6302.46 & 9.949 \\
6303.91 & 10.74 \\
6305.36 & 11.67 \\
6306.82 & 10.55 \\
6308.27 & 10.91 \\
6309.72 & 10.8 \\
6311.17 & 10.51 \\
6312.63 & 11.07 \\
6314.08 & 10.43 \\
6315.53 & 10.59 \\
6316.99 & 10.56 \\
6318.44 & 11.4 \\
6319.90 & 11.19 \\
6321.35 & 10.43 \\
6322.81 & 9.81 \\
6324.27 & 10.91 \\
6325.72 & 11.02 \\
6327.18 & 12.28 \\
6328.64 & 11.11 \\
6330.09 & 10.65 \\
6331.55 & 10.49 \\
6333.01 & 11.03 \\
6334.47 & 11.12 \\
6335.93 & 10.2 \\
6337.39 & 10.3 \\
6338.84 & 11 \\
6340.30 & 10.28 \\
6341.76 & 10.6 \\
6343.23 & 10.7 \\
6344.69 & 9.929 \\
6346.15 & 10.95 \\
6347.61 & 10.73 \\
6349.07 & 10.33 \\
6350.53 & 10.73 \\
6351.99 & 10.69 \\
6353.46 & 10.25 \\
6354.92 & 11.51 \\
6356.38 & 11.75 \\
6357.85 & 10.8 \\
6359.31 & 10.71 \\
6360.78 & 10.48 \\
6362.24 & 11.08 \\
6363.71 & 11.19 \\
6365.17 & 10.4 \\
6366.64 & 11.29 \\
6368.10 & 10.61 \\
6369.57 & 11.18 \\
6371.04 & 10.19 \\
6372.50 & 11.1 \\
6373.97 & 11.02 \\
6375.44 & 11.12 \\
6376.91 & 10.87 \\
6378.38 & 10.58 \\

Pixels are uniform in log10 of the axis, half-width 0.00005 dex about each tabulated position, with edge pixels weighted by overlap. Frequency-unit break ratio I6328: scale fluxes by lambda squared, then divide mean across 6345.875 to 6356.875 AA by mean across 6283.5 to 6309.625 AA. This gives 1.03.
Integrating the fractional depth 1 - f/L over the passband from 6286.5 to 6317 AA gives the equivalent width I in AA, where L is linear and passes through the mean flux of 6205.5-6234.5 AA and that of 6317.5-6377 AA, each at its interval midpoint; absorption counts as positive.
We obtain 0.0 AA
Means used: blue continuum 10.4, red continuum 10.8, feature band 10.7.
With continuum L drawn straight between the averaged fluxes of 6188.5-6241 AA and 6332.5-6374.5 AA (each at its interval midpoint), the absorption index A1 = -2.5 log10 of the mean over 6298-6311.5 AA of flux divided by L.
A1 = 0.01 mag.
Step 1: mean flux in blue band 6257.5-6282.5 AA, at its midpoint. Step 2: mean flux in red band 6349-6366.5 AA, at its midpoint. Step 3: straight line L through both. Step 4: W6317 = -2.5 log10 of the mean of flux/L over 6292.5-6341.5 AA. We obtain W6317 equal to 0.003 mag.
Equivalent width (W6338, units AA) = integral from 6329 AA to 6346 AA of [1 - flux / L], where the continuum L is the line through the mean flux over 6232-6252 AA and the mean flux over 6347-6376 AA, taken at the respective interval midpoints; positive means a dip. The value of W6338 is 0.25 AA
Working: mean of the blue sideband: 10.4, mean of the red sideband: 10.9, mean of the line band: 10.6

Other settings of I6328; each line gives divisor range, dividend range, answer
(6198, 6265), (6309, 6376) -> 1.08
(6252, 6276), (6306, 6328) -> 1.05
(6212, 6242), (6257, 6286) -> 1.05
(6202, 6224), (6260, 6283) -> 1.06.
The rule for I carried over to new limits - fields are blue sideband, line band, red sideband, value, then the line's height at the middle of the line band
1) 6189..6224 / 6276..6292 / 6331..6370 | -0.3 AA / 10.6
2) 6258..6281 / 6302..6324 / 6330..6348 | -0.2 AA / 10.6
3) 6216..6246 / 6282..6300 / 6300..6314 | -0.1 AA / 10.6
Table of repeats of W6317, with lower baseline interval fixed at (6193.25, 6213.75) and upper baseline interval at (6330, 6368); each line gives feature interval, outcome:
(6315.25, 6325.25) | -0.003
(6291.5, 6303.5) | 0.019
